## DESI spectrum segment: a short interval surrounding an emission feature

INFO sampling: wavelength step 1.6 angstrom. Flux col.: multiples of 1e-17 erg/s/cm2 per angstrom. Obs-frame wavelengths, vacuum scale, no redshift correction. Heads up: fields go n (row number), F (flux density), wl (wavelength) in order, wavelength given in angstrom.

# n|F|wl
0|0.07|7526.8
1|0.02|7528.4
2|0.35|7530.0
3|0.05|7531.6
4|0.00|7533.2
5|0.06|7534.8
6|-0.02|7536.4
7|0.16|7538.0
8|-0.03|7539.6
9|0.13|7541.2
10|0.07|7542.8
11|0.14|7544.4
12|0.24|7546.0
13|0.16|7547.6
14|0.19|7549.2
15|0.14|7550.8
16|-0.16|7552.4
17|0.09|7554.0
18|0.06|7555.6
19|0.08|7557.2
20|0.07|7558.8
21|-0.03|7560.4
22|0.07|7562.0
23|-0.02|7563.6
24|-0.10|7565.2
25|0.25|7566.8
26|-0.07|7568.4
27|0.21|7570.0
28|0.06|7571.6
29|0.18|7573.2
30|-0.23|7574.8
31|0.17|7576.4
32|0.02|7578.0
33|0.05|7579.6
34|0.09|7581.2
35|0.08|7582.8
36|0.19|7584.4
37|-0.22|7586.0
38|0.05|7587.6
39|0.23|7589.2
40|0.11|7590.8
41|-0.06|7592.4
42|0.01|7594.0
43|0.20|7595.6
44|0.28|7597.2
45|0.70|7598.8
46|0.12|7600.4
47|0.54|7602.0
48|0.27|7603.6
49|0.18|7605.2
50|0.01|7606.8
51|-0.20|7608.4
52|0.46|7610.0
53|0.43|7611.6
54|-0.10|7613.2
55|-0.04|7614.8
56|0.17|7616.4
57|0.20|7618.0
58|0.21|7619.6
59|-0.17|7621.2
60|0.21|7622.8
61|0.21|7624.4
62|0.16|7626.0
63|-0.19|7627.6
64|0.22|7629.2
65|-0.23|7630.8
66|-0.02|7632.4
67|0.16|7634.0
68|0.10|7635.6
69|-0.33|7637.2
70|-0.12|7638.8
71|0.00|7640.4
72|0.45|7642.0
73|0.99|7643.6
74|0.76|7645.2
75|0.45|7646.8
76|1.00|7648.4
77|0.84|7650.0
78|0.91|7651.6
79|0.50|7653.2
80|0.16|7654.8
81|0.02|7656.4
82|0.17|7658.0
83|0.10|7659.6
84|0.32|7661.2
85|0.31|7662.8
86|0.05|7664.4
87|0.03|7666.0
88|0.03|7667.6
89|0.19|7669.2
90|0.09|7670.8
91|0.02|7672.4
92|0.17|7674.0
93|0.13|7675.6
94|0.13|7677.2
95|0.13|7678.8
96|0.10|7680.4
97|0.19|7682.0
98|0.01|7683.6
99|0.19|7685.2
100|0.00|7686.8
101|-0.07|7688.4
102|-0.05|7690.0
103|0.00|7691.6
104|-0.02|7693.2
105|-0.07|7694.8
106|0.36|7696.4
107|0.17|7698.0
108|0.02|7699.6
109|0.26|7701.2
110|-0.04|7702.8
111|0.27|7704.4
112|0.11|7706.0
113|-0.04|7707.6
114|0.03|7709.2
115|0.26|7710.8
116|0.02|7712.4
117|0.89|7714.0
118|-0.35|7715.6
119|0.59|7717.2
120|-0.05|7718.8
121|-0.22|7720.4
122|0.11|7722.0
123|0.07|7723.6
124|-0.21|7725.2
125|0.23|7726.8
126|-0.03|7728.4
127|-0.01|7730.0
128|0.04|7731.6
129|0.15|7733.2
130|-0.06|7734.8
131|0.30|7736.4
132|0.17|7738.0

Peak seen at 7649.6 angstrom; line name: [O II] 3727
